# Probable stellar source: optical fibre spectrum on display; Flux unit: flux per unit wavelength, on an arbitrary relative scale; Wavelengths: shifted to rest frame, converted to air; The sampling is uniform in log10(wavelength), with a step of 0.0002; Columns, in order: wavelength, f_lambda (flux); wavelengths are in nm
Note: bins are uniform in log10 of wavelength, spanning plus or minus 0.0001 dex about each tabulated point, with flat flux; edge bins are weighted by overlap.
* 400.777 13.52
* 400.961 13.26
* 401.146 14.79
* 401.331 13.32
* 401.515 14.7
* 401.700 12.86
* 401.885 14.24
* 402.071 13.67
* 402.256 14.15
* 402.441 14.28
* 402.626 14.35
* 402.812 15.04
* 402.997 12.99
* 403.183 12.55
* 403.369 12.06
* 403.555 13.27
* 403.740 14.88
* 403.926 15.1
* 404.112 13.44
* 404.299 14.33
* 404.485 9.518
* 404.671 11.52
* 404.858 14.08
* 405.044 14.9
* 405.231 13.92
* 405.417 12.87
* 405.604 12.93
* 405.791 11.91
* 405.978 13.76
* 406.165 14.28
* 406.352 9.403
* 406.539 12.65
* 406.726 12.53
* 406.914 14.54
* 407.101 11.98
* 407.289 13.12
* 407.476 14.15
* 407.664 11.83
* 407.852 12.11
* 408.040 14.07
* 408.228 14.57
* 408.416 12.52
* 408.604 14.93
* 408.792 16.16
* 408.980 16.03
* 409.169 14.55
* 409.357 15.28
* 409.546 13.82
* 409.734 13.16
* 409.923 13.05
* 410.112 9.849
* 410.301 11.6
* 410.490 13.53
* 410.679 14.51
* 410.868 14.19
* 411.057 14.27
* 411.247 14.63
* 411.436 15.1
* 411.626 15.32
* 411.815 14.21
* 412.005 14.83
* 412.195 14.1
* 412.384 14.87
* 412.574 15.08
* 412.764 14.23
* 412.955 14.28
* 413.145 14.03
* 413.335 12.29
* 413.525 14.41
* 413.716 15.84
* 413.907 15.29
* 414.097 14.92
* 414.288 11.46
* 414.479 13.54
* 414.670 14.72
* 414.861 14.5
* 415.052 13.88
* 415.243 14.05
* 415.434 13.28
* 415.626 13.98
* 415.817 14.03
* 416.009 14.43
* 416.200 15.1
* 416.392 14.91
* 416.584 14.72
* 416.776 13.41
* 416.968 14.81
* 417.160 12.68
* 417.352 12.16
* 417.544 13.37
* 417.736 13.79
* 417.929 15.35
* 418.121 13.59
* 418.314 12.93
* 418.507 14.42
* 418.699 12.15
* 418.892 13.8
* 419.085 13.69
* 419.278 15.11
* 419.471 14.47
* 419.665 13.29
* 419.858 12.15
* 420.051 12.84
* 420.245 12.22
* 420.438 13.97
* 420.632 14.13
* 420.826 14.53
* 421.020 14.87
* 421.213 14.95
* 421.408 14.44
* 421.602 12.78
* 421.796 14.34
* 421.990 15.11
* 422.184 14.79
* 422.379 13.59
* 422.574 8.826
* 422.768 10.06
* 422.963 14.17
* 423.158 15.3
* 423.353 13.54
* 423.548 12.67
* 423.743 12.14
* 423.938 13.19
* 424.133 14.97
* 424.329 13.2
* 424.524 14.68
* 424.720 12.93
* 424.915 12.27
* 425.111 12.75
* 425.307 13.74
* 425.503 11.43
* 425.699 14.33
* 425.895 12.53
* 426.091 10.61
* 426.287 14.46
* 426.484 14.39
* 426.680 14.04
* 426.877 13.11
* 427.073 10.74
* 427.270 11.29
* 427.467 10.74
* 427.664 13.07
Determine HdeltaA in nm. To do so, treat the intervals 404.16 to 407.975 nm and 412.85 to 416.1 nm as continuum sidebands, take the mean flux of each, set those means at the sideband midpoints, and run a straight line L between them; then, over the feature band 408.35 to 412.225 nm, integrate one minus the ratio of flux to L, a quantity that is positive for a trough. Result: -0.19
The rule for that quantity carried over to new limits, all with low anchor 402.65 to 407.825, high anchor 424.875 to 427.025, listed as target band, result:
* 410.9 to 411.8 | -0.11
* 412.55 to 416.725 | -0.36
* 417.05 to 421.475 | -0.22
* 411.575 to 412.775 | -0.15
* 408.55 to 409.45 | -0.16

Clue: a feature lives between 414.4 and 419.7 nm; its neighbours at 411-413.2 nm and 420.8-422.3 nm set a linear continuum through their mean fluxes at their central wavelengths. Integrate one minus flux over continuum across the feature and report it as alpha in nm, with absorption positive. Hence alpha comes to 0.21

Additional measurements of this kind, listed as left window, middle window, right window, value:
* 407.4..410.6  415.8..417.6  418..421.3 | -0.04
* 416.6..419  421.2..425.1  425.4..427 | -0.03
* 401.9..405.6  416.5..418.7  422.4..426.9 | -0.08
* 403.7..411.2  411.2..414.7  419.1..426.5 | -0.25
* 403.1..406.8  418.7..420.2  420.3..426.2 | -0.02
